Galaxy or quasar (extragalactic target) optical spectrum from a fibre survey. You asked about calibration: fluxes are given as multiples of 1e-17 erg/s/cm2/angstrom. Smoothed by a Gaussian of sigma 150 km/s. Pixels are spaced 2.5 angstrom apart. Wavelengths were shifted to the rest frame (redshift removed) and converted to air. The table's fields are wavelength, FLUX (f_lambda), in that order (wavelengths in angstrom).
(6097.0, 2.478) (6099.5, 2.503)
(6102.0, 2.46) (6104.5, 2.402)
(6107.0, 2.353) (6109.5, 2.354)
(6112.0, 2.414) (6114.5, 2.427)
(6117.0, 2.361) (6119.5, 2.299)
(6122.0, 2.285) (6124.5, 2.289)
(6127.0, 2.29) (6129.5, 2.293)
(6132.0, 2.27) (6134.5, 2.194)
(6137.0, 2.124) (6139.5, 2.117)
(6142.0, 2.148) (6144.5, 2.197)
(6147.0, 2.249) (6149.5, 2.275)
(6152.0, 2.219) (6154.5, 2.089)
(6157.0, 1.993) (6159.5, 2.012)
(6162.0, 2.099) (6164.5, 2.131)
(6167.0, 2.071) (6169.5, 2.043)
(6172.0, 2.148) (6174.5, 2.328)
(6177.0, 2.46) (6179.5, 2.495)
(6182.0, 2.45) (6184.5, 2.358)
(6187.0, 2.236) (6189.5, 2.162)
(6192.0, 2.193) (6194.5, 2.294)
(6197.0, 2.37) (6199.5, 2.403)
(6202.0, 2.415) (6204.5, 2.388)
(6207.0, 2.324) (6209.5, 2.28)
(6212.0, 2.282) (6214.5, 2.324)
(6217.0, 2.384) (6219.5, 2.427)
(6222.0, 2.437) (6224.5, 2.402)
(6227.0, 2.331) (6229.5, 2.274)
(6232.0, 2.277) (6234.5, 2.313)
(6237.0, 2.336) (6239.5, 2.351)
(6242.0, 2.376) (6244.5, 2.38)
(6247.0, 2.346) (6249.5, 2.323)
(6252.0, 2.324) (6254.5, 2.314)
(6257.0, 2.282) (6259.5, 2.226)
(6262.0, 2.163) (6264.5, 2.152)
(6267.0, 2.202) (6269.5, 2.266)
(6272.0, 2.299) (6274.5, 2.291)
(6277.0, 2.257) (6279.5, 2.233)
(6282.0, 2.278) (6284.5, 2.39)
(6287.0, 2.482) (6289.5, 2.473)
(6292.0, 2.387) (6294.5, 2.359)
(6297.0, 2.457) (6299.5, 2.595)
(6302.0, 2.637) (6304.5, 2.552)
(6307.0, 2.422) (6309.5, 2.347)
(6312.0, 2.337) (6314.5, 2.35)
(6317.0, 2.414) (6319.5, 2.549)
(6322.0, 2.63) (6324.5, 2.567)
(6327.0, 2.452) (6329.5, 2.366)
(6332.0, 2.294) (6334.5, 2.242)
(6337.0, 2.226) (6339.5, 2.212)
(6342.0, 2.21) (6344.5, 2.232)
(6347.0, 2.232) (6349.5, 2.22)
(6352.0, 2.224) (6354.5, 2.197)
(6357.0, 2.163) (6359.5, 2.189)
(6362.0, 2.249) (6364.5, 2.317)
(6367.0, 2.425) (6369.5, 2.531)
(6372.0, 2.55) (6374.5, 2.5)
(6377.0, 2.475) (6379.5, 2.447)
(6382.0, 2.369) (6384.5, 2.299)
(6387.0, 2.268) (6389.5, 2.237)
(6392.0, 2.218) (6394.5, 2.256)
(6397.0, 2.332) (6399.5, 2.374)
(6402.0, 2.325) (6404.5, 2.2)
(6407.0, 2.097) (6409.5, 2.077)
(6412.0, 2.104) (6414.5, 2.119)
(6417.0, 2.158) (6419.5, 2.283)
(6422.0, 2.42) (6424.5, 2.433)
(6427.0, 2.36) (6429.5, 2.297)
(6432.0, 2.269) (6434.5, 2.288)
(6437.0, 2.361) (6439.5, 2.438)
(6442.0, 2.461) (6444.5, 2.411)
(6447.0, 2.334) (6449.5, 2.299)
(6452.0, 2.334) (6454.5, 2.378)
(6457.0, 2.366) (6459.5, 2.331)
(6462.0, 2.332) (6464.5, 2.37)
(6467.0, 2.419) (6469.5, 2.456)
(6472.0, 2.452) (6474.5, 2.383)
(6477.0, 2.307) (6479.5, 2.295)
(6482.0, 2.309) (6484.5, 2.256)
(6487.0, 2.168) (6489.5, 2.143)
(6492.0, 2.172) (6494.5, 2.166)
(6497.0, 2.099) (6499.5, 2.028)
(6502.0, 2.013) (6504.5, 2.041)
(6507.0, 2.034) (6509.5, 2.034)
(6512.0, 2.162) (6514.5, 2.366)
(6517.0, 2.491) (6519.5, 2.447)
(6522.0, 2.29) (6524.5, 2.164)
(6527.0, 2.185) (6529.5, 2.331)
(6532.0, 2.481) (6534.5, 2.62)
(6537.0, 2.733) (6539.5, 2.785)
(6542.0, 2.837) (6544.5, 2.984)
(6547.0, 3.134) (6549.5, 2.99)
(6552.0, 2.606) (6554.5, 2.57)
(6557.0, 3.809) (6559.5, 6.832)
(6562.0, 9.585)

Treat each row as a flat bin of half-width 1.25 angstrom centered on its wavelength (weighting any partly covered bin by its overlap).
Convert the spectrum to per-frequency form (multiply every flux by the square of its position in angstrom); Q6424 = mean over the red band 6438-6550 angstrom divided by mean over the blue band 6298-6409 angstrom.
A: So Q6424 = 1.1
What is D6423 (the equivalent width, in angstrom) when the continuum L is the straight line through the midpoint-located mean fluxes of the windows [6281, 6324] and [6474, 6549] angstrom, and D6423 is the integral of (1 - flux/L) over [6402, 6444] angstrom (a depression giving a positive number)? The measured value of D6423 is 2.09 angstrom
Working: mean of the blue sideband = 2.45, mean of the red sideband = 2.35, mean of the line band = 2.28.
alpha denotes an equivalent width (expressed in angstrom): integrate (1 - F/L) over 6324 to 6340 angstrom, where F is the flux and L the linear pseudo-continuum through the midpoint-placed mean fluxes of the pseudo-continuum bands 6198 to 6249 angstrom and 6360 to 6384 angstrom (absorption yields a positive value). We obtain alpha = 0.5 angstrom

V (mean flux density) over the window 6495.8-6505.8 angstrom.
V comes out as 2.04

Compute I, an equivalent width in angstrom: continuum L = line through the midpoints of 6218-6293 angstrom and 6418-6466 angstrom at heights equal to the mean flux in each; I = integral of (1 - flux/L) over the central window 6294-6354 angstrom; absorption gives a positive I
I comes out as -1.17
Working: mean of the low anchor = 2.32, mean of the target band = 2.38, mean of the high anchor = 2.36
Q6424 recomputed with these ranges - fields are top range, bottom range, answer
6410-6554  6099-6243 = 1.14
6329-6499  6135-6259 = 1.08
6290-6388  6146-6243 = 1.09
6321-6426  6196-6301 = 1.02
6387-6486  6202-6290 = 1.06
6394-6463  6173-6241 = 1.05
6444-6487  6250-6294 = 1.09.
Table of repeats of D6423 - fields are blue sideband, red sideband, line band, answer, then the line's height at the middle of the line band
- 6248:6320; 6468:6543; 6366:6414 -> 0.32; 2.33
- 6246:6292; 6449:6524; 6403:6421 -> 0.95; 2.27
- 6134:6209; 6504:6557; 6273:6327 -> -2.07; 2.34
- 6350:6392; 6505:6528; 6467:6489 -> -0.64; 2.26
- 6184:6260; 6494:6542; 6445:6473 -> -0.75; 2.31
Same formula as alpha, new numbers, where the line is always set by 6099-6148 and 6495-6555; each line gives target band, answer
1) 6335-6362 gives 1.81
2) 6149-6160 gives 0.93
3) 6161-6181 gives 0.76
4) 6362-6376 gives -0.39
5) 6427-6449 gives 0.42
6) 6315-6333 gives -0.77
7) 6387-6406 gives 0.90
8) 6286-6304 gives -1.01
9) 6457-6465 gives 0.21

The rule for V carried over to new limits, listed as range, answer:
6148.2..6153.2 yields 2.25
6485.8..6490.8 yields 2.16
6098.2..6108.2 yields 2.43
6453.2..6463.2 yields 2.35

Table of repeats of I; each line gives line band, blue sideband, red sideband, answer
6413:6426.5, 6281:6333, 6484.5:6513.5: -0.2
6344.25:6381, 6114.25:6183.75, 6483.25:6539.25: -1.5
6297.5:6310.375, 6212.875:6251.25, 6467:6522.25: -1.1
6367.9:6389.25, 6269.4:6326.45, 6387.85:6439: -1.0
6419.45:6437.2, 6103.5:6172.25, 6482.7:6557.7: 0.3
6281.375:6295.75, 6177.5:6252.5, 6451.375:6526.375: -0.5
